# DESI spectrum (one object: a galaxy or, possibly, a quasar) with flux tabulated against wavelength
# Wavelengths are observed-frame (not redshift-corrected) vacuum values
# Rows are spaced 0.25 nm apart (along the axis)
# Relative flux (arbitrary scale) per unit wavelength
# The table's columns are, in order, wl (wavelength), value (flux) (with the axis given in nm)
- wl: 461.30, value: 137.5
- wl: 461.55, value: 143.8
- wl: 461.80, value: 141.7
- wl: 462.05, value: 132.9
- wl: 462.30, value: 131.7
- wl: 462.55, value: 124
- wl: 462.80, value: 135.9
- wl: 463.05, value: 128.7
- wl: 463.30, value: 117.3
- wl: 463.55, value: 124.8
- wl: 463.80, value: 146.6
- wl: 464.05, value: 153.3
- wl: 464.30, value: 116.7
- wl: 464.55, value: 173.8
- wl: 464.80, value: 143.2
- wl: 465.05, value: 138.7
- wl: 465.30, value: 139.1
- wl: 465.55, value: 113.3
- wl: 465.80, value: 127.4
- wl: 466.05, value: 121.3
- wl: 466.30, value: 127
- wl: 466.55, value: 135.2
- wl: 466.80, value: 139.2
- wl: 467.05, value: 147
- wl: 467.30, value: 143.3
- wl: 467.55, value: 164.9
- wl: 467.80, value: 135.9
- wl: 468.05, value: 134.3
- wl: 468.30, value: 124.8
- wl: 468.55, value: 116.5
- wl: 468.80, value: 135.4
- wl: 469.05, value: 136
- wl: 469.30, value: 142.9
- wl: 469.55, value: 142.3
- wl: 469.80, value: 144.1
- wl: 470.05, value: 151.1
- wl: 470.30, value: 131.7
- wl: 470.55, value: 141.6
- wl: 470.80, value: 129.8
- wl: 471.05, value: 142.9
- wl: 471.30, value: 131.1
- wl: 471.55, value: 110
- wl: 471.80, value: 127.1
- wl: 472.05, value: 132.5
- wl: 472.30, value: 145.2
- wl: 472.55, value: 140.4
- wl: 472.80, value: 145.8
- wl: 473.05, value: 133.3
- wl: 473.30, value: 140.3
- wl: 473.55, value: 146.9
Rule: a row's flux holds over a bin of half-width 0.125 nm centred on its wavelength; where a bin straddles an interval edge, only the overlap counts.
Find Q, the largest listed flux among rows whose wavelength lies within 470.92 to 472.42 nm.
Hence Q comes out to 145.2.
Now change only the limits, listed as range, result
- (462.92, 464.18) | 153.3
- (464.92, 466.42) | 139.1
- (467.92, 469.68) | 142.9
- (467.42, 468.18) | 164.9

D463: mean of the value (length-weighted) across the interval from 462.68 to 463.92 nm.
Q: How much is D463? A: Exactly 131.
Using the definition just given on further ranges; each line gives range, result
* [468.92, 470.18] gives 143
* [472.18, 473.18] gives 141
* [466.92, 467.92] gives 148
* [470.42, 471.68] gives 131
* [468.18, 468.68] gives 121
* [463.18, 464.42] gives 132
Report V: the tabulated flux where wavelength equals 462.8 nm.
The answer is 135.9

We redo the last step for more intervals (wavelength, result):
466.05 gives 121.3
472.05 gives 132.5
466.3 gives 127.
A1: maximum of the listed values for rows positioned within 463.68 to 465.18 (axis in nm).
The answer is 173.8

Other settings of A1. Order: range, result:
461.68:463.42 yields 141.7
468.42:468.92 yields 135.4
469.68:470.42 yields 151.1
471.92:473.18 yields 145.8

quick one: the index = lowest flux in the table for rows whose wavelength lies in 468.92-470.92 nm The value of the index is 129.8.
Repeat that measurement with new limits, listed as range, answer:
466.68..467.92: 135.9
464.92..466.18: 113.3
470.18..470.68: 131.7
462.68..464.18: 117.3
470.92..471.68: 110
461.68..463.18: 124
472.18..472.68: 140.4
